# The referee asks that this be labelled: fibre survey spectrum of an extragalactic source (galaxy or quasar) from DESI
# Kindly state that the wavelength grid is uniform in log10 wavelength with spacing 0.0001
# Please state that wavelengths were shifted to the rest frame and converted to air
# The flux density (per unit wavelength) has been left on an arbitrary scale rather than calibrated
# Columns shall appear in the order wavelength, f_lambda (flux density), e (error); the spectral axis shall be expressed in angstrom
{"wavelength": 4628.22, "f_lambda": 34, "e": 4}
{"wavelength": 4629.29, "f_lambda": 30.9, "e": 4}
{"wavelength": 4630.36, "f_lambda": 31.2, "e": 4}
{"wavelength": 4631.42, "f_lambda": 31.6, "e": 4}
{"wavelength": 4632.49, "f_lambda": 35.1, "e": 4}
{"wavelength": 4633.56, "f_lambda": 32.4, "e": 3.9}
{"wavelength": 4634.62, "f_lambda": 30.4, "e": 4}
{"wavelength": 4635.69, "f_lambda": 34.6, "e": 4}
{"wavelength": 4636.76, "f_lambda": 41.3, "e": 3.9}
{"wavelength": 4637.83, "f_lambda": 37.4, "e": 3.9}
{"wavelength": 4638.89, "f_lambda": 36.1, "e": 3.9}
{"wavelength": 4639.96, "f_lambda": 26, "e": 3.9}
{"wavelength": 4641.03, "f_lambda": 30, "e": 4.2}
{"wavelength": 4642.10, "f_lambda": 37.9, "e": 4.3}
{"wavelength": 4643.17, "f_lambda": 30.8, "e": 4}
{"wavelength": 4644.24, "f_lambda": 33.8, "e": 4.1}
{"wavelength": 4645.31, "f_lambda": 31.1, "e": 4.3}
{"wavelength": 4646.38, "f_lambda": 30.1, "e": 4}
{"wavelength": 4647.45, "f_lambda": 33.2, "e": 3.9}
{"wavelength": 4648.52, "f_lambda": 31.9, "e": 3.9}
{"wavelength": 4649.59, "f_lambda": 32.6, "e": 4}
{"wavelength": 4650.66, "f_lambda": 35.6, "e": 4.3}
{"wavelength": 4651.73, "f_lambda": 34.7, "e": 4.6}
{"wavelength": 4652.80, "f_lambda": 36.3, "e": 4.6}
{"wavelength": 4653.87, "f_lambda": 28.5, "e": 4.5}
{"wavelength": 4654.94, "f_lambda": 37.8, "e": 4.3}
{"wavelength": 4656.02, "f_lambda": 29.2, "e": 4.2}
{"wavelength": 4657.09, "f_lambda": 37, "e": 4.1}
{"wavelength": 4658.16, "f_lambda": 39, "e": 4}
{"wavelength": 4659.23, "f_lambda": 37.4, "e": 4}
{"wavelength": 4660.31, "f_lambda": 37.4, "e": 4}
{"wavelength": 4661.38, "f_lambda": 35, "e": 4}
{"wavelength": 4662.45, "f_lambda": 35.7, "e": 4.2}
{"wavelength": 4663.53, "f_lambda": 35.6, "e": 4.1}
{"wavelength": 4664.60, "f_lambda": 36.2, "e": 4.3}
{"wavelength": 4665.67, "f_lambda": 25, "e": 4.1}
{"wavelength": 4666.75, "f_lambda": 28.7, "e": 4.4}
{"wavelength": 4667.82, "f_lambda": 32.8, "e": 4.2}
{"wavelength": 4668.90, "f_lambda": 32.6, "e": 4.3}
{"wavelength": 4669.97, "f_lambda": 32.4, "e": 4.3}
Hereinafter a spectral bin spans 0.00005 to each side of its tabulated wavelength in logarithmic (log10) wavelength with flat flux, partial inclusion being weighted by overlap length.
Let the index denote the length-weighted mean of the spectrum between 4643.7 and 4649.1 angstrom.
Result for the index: 32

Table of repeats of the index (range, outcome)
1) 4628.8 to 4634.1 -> 32.3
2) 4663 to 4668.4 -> 31.7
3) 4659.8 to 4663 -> 36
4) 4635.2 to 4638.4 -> 37.8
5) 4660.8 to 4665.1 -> 35.7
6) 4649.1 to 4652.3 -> 34.4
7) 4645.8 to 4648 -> 31.6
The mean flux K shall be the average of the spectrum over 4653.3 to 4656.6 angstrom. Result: 31.9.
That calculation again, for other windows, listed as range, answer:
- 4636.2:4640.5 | 35.2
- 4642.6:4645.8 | 32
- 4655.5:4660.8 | 36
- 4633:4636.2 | 32.5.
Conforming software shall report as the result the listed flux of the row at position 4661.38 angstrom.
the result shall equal 35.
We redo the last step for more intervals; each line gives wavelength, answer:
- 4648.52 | 31.9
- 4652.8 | 36.3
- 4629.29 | 30.9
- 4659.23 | 37.4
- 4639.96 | 26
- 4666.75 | 28.7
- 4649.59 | 32.6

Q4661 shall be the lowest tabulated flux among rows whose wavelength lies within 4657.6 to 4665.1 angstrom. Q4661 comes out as 35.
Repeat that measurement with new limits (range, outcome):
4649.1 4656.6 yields 28.5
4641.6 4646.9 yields 30.1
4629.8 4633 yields 31.2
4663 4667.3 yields 25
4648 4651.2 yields 31.9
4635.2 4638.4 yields 34.6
